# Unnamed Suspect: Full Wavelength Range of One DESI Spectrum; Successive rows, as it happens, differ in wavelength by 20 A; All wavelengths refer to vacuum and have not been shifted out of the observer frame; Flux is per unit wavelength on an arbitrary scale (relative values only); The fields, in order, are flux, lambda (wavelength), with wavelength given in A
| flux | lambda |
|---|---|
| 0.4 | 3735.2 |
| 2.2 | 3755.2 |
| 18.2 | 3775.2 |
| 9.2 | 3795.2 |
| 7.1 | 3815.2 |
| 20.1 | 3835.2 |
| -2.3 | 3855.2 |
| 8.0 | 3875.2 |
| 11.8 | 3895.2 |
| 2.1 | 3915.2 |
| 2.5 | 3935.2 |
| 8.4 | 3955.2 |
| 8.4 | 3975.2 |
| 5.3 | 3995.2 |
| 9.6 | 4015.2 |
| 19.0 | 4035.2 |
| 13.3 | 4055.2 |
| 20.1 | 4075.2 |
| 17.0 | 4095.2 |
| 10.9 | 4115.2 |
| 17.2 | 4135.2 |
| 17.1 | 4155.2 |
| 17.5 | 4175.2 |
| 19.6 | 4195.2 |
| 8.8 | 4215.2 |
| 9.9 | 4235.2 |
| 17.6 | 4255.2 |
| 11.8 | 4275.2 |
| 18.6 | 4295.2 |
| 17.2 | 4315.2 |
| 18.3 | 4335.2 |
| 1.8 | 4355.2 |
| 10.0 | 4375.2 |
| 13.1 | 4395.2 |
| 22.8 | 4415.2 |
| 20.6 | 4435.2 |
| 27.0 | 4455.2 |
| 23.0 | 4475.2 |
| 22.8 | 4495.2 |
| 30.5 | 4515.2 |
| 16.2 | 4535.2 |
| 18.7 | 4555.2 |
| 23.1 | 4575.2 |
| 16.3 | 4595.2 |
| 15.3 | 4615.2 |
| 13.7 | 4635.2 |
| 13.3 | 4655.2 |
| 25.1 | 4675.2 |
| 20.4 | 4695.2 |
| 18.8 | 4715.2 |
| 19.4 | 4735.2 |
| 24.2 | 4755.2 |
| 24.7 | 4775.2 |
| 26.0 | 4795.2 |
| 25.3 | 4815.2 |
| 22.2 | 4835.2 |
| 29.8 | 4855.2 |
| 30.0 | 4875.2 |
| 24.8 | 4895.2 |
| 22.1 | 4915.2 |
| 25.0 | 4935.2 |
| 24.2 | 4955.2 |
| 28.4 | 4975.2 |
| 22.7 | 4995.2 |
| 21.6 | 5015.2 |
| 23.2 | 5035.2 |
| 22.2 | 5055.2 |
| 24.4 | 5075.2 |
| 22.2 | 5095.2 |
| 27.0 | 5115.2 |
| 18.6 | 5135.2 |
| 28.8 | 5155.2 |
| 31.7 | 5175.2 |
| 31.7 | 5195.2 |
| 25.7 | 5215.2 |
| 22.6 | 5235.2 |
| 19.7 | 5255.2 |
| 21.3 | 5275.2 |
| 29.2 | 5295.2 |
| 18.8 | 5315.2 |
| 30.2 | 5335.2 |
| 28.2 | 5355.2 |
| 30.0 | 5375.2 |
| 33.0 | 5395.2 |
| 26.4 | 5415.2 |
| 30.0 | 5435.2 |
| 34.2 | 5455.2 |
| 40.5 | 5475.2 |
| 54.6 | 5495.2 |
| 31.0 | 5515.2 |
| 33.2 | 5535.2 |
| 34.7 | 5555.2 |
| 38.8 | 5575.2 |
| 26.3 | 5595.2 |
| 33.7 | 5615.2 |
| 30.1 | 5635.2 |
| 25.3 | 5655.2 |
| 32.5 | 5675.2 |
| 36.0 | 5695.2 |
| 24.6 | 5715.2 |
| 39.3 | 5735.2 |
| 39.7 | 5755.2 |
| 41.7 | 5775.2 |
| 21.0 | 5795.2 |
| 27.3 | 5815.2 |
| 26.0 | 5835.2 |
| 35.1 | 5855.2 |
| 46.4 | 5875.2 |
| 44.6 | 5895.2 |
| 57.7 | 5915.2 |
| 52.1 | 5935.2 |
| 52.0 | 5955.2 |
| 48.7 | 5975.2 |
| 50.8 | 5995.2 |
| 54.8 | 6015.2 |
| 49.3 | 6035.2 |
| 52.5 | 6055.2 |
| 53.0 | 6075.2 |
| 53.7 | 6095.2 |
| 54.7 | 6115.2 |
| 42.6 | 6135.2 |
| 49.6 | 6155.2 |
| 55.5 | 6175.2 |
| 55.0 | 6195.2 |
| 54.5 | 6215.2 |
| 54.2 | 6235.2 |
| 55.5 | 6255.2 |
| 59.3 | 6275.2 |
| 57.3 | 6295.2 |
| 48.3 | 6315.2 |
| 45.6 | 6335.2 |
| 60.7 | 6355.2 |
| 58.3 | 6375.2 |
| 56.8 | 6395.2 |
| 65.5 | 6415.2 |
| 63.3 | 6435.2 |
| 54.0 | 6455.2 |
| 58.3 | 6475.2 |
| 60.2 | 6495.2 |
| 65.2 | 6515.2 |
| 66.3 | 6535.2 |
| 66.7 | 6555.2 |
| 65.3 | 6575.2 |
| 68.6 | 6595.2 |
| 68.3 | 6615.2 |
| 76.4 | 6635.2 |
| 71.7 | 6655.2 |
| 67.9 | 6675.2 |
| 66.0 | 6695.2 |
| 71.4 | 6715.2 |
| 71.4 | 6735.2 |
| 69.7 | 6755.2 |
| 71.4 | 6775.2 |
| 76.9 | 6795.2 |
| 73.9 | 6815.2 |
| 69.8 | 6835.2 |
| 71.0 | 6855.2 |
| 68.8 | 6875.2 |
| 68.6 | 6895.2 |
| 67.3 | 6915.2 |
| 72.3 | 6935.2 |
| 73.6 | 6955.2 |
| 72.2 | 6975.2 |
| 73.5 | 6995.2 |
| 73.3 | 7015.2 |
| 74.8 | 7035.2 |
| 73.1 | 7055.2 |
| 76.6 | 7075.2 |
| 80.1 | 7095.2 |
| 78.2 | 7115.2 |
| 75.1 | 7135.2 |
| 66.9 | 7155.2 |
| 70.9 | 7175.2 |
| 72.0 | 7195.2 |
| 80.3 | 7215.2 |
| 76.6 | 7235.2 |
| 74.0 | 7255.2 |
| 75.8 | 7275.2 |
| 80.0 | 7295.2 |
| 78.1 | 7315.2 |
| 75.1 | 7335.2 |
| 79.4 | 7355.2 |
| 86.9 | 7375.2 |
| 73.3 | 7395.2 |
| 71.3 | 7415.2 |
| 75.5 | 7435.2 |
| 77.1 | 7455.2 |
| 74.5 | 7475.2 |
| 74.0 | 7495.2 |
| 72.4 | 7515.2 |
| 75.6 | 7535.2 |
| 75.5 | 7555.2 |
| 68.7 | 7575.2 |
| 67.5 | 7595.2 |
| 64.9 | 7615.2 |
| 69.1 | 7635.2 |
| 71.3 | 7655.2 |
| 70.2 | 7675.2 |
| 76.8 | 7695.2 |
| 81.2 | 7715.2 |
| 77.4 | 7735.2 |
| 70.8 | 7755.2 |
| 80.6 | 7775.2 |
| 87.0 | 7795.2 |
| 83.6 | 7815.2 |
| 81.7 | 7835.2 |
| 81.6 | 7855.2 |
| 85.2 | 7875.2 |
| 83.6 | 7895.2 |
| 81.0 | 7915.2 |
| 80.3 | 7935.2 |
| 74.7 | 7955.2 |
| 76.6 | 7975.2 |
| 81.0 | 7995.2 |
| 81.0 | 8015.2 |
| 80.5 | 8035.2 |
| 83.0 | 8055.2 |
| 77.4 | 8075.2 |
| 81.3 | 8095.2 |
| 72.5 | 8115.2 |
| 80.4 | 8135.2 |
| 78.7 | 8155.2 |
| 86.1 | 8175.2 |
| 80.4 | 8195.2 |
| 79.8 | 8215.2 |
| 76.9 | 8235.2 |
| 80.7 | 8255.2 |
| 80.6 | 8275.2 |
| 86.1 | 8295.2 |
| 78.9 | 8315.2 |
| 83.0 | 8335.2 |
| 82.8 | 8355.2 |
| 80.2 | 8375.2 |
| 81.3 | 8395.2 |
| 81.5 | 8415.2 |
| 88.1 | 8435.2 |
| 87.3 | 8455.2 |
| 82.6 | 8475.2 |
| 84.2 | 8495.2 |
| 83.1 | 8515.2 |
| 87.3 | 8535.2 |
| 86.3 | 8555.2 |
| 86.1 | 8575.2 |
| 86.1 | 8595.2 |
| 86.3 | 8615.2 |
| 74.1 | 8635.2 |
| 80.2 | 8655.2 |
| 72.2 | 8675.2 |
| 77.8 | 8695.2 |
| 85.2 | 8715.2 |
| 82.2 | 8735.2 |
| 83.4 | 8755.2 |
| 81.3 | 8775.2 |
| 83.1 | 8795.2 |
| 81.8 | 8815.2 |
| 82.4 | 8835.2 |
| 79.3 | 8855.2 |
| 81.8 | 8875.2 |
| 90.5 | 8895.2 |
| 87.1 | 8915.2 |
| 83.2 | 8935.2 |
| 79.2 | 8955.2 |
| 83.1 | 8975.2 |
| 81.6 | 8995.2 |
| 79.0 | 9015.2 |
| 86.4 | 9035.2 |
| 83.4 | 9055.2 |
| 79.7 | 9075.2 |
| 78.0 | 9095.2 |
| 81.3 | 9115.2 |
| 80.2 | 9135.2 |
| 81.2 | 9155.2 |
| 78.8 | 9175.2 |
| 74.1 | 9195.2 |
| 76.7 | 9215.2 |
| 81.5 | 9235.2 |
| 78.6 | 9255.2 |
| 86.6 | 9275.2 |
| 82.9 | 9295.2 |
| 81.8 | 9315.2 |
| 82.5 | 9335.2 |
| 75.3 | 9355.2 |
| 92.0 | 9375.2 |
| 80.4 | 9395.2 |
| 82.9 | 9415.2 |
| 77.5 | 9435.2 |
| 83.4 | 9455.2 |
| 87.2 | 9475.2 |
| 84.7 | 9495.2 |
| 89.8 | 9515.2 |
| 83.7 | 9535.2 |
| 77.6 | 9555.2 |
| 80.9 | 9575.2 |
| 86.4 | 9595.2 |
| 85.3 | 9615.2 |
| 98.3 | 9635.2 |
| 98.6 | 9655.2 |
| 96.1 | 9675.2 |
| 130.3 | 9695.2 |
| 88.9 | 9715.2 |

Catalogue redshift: 0.47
